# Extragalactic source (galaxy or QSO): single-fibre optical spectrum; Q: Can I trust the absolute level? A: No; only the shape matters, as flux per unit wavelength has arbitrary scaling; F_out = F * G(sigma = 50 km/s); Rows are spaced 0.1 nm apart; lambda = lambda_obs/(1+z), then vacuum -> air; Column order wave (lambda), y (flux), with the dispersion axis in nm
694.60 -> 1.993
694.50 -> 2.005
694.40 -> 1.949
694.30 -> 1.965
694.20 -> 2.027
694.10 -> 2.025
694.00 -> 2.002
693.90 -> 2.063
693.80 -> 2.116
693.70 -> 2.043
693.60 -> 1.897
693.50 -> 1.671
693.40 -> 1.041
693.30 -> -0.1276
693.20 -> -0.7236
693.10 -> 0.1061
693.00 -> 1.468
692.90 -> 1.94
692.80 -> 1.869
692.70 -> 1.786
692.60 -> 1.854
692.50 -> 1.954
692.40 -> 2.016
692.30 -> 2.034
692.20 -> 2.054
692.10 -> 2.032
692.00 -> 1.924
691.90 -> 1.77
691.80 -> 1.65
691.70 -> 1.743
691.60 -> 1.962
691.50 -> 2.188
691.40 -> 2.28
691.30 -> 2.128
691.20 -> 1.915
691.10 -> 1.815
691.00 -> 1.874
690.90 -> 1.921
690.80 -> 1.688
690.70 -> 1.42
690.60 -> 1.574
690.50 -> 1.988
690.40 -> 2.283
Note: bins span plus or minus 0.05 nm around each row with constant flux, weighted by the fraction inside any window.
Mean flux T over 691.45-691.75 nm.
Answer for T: 1.96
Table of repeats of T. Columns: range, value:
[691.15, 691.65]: 2.09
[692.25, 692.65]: 1.96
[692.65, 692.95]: 1.87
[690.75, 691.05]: 1.83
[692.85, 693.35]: 0.533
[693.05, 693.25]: -0.309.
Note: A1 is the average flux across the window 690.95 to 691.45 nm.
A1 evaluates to 2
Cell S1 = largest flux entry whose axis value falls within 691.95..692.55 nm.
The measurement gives 2.054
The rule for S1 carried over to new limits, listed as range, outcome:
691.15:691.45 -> 2.28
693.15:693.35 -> -0.1276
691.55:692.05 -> 1.962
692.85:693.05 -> 1.94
